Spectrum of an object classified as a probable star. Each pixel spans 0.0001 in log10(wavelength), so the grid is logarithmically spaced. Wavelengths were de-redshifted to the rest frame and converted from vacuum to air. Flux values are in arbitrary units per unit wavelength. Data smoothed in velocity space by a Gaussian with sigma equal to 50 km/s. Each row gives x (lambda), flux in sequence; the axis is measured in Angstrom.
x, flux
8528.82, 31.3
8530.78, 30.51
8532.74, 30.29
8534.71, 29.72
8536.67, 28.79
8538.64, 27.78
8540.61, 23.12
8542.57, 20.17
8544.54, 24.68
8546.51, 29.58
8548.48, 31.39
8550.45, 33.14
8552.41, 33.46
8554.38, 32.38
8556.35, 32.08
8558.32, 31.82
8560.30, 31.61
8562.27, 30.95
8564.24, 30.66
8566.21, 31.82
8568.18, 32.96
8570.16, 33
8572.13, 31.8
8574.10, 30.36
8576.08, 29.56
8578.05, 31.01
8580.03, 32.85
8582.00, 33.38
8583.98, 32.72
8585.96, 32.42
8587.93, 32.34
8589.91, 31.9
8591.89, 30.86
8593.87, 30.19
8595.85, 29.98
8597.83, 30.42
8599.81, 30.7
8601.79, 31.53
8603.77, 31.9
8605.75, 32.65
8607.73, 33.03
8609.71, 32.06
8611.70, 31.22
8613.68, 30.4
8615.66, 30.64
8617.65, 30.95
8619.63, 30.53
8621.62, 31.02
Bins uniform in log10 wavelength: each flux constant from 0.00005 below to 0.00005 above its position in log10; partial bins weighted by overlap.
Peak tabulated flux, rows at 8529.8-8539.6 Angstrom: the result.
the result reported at 30.51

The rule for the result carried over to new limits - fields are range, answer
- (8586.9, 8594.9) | 32.34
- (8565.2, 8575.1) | 33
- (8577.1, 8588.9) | 33.38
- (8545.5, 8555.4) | 33.46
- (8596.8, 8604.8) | 31.9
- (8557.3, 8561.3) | 31.82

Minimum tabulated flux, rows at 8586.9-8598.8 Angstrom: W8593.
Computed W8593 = 29.98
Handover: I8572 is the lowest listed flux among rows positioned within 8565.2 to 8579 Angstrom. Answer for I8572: 29.56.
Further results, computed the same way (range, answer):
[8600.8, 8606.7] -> 31.53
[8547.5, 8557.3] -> 31.39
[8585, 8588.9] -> 32.34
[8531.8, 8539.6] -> 27.78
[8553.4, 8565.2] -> 30.66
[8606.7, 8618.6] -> 30.4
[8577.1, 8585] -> 31.01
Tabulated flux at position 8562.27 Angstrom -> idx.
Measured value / 30.95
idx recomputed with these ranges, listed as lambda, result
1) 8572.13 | 31.8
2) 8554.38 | 32.38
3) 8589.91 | 31.9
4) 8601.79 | 31.53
